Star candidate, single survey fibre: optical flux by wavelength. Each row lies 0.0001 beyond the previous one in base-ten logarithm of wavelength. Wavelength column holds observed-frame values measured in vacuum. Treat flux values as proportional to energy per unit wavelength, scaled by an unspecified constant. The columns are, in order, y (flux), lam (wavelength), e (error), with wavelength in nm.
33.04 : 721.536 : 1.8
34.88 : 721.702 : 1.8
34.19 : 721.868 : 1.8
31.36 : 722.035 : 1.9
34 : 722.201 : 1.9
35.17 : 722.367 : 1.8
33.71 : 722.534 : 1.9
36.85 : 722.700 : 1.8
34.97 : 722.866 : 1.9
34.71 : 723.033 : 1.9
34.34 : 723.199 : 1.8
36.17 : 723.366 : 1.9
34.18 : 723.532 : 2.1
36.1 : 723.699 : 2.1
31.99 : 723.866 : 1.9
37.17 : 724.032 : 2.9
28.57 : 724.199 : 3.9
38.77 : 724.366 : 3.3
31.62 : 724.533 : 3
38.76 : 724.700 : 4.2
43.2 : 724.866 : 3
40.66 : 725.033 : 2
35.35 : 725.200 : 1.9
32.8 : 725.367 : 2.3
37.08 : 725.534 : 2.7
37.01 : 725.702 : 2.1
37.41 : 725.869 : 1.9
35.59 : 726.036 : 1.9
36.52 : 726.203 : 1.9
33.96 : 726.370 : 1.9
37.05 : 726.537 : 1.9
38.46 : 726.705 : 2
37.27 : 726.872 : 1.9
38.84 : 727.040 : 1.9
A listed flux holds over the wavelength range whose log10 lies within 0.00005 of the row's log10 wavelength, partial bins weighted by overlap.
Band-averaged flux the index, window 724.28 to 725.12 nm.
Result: 38.6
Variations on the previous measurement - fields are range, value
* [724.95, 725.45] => 36.3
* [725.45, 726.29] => 36.7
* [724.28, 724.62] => 35.1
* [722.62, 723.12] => 35.5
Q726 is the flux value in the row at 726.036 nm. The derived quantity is 35.59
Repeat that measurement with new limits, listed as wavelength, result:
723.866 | 31.99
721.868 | 34.19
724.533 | 31.62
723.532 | 34.18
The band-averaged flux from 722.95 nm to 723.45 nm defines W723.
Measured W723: 35.1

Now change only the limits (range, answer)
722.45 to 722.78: 35.2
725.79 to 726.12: 36.5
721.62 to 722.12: 33.5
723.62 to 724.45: 34.5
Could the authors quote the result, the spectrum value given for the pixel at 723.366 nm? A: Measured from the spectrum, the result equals 36.17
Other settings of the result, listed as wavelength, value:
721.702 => 34.88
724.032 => 37.17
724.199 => 28.57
